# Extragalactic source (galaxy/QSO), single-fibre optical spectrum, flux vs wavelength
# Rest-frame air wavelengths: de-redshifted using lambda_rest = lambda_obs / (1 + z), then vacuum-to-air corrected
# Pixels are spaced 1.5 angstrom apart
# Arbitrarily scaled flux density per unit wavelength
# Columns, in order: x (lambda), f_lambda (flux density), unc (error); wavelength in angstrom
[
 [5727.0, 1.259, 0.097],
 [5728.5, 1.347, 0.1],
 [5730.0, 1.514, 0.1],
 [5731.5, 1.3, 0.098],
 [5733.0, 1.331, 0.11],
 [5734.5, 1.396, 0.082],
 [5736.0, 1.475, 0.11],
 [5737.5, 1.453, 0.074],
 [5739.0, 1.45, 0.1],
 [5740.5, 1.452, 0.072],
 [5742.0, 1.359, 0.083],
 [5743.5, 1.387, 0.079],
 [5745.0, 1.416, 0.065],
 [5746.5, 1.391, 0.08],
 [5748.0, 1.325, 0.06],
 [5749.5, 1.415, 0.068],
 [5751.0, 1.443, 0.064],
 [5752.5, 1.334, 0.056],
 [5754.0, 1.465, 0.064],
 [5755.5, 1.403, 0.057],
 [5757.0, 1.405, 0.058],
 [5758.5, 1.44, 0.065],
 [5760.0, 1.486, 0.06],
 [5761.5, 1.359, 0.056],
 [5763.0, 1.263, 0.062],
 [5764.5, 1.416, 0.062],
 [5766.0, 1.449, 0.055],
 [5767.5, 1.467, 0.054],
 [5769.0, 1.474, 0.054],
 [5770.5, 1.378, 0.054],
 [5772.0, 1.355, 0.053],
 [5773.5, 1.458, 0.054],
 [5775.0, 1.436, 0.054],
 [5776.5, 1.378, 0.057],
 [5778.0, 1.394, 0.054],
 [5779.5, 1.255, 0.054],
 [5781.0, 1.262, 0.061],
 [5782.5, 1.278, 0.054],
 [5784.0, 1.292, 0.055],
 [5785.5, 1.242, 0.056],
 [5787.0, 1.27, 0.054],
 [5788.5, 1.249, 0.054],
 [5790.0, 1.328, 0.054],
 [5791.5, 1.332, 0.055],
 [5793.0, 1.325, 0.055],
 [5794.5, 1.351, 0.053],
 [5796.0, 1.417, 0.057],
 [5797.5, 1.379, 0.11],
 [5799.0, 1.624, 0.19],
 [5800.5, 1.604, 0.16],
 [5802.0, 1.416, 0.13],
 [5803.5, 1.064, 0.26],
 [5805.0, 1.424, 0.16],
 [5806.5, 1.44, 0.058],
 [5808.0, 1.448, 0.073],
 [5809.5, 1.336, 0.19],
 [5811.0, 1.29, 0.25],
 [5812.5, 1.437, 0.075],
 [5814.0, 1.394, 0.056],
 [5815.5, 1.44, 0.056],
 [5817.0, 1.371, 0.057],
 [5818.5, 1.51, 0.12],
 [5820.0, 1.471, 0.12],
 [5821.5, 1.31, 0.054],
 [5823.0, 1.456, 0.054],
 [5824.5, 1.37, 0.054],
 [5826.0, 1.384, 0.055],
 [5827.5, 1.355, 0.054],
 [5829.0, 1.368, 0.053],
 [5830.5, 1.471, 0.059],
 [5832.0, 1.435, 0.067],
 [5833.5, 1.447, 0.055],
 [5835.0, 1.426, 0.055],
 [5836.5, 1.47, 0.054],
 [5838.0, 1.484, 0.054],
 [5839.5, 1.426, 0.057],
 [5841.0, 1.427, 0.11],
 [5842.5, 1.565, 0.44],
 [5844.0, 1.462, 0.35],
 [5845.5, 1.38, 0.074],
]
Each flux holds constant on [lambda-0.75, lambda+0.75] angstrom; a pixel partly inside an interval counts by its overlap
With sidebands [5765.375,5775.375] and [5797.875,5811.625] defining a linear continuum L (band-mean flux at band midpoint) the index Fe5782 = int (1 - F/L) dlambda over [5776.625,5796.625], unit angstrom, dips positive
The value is 1.5 angstrom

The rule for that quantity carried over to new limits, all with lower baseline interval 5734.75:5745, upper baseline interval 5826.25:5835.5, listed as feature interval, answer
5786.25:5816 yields 0.9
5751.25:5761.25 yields 0.0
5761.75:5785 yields 0.9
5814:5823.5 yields 0.0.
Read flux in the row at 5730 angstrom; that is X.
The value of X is 1.514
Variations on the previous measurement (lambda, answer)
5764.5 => 1.416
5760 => 1.486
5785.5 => 1.242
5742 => 1.359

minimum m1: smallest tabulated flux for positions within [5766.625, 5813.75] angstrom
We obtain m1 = 1.064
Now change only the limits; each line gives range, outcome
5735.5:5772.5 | 1.263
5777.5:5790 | 1.242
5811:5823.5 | 1.29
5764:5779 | 1.355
